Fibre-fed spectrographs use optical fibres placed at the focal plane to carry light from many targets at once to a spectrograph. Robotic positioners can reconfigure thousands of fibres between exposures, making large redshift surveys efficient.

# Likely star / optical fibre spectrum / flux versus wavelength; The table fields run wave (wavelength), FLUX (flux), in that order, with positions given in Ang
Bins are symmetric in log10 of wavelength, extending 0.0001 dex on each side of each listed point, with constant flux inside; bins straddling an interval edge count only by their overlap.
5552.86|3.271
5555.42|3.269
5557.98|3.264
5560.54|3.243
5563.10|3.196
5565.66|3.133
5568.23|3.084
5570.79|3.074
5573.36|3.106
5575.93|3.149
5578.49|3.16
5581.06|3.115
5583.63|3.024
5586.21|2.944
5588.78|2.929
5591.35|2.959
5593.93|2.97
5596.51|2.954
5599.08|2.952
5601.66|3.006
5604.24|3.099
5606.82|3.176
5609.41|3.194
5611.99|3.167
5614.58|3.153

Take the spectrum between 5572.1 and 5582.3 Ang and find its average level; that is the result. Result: 3.13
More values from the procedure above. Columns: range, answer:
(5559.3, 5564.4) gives 3.22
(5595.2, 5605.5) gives 3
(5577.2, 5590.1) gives 3.04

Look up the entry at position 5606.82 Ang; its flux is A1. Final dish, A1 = 3.176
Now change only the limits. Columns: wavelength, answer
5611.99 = 3.167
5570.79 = 3.074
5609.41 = 3.194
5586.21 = 2.944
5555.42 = 3.269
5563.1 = 3.196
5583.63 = 3.024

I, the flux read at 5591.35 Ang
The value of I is 2.959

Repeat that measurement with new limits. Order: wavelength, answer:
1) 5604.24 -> 3.099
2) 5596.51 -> 2.954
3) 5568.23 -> 3.084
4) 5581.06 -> 3.115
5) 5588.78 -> 2.929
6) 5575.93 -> 3.149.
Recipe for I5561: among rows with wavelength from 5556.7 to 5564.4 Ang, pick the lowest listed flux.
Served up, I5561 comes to 3.196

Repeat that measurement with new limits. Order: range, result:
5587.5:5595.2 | 2.929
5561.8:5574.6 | 3.074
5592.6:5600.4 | 2.952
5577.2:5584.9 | 3.024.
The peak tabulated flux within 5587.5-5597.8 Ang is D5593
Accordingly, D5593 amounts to 2.97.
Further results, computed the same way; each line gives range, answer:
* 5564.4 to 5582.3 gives 3.16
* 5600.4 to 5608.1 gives 3.176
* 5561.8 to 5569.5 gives 3.196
